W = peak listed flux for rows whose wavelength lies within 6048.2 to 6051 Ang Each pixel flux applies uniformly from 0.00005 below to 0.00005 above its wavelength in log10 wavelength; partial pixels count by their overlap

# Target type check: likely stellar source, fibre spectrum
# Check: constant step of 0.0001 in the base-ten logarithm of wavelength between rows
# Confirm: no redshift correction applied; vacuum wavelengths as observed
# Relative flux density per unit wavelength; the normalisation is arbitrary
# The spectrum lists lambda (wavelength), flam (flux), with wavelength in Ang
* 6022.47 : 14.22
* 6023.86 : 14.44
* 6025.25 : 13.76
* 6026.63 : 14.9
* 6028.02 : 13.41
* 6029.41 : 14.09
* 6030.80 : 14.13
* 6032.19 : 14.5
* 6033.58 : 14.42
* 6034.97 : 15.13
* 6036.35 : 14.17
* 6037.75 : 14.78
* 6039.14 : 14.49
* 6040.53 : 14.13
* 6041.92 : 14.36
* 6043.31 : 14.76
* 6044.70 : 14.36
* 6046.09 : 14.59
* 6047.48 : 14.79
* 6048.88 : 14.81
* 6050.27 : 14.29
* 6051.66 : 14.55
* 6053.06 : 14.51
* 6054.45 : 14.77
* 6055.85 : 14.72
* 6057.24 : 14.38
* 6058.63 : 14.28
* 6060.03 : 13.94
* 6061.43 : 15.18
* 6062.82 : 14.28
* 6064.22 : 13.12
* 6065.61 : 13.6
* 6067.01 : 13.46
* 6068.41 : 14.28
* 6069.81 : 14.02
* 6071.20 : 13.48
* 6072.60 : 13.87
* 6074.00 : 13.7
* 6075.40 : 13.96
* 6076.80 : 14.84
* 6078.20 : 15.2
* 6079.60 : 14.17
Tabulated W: 14.81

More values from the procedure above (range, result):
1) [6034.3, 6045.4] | 15.13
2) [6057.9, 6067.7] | 15.18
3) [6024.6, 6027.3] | 14.9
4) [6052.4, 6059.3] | 14.77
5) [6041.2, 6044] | 14.76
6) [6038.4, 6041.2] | 14.49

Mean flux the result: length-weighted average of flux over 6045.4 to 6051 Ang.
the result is 14.6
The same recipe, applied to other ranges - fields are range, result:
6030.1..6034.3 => 14.3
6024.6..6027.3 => 14.4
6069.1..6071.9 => 13.8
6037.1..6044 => 14.5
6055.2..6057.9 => 14.6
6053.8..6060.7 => 14.4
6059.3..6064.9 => 14.1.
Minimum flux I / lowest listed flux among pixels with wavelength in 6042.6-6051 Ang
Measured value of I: 14.29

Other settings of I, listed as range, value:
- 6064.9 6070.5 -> 13.46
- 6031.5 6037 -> 14.17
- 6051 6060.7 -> 13.94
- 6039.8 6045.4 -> 14.13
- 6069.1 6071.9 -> 13.48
